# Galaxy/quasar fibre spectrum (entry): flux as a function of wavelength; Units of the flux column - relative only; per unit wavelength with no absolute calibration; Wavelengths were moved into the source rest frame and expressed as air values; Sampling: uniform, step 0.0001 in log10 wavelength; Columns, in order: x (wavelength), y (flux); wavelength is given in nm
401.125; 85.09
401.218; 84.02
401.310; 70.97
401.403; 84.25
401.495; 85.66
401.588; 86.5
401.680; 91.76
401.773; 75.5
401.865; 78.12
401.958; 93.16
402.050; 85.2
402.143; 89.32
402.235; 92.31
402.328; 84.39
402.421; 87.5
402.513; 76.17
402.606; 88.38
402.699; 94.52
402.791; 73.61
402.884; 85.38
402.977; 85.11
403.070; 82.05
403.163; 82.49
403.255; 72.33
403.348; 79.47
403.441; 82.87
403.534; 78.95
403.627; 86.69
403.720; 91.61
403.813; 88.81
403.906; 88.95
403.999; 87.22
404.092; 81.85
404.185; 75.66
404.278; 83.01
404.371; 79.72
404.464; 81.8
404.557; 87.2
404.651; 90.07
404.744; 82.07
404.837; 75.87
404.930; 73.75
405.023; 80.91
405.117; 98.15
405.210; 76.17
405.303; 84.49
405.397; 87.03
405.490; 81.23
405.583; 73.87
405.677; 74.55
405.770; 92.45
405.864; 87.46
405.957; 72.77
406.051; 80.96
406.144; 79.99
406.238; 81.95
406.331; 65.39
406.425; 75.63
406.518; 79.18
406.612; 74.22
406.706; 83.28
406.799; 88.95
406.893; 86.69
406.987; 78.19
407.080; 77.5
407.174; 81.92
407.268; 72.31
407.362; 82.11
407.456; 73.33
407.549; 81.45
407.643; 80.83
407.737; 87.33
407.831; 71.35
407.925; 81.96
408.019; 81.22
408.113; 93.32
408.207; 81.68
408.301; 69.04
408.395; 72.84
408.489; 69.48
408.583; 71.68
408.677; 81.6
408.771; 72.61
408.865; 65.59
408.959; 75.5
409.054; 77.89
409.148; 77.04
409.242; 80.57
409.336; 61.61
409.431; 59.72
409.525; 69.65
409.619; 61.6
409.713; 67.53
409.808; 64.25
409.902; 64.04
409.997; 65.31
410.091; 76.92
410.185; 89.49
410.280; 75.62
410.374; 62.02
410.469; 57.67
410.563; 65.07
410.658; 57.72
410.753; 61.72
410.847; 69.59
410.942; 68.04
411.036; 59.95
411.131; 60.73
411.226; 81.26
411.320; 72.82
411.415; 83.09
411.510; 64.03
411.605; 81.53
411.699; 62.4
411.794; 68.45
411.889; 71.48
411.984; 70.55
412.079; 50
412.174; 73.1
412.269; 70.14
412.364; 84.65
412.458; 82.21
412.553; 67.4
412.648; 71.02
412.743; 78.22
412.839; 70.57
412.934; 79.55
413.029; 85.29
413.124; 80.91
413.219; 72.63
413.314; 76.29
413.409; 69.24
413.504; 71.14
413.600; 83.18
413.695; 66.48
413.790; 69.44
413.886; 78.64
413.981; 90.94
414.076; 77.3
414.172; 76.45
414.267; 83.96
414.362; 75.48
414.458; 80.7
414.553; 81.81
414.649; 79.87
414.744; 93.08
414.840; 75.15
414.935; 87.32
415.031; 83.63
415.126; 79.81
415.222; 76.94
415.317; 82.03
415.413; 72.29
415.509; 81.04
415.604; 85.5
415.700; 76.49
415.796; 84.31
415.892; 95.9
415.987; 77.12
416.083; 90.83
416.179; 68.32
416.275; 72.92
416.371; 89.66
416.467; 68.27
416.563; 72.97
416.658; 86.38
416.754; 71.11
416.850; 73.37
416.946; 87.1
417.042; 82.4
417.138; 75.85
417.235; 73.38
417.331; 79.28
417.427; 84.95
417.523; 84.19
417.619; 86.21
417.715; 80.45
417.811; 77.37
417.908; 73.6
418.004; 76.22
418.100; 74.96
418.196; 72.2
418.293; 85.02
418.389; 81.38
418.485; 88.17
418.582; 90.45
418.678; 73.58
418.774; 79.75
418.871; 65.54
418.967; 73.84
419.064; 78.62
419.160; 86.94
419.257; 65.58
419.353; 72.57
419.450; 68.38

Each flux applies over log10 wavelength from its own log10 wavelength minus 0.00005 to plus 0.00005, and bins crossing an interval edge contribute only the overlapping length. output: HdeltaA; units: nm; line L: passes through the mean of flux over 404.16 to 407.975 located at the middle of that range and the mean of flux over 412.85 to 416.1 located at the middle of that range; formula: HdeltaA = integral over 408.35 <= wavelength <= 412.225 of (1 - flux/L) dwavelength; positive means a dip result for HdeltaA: 0.53 nm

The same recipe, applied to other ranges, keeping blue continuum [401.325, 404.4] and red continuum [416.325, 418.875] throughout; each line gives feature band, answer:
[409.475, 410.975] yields 0.27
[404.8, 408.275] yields 0.10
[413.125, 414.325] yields 0.06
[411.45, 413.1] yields 0.17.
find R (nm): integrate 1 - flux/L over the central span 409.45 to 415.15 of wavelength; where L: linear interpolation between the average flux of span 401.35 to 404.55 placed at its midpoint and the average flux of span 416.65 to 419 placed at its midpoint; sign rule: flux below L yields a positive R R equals 0.54 nm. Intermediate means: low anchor 84.1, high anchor 79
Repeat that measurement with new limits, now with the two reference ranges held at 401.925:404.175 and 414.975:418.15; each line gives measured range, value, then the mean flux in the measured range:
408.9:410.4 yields 0.211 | 70.6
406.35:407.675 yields 0.061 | 79.4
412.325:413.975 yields 0.099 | 76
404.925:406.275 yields 0.029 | 81.9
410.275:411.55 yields 0.232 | 66.8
